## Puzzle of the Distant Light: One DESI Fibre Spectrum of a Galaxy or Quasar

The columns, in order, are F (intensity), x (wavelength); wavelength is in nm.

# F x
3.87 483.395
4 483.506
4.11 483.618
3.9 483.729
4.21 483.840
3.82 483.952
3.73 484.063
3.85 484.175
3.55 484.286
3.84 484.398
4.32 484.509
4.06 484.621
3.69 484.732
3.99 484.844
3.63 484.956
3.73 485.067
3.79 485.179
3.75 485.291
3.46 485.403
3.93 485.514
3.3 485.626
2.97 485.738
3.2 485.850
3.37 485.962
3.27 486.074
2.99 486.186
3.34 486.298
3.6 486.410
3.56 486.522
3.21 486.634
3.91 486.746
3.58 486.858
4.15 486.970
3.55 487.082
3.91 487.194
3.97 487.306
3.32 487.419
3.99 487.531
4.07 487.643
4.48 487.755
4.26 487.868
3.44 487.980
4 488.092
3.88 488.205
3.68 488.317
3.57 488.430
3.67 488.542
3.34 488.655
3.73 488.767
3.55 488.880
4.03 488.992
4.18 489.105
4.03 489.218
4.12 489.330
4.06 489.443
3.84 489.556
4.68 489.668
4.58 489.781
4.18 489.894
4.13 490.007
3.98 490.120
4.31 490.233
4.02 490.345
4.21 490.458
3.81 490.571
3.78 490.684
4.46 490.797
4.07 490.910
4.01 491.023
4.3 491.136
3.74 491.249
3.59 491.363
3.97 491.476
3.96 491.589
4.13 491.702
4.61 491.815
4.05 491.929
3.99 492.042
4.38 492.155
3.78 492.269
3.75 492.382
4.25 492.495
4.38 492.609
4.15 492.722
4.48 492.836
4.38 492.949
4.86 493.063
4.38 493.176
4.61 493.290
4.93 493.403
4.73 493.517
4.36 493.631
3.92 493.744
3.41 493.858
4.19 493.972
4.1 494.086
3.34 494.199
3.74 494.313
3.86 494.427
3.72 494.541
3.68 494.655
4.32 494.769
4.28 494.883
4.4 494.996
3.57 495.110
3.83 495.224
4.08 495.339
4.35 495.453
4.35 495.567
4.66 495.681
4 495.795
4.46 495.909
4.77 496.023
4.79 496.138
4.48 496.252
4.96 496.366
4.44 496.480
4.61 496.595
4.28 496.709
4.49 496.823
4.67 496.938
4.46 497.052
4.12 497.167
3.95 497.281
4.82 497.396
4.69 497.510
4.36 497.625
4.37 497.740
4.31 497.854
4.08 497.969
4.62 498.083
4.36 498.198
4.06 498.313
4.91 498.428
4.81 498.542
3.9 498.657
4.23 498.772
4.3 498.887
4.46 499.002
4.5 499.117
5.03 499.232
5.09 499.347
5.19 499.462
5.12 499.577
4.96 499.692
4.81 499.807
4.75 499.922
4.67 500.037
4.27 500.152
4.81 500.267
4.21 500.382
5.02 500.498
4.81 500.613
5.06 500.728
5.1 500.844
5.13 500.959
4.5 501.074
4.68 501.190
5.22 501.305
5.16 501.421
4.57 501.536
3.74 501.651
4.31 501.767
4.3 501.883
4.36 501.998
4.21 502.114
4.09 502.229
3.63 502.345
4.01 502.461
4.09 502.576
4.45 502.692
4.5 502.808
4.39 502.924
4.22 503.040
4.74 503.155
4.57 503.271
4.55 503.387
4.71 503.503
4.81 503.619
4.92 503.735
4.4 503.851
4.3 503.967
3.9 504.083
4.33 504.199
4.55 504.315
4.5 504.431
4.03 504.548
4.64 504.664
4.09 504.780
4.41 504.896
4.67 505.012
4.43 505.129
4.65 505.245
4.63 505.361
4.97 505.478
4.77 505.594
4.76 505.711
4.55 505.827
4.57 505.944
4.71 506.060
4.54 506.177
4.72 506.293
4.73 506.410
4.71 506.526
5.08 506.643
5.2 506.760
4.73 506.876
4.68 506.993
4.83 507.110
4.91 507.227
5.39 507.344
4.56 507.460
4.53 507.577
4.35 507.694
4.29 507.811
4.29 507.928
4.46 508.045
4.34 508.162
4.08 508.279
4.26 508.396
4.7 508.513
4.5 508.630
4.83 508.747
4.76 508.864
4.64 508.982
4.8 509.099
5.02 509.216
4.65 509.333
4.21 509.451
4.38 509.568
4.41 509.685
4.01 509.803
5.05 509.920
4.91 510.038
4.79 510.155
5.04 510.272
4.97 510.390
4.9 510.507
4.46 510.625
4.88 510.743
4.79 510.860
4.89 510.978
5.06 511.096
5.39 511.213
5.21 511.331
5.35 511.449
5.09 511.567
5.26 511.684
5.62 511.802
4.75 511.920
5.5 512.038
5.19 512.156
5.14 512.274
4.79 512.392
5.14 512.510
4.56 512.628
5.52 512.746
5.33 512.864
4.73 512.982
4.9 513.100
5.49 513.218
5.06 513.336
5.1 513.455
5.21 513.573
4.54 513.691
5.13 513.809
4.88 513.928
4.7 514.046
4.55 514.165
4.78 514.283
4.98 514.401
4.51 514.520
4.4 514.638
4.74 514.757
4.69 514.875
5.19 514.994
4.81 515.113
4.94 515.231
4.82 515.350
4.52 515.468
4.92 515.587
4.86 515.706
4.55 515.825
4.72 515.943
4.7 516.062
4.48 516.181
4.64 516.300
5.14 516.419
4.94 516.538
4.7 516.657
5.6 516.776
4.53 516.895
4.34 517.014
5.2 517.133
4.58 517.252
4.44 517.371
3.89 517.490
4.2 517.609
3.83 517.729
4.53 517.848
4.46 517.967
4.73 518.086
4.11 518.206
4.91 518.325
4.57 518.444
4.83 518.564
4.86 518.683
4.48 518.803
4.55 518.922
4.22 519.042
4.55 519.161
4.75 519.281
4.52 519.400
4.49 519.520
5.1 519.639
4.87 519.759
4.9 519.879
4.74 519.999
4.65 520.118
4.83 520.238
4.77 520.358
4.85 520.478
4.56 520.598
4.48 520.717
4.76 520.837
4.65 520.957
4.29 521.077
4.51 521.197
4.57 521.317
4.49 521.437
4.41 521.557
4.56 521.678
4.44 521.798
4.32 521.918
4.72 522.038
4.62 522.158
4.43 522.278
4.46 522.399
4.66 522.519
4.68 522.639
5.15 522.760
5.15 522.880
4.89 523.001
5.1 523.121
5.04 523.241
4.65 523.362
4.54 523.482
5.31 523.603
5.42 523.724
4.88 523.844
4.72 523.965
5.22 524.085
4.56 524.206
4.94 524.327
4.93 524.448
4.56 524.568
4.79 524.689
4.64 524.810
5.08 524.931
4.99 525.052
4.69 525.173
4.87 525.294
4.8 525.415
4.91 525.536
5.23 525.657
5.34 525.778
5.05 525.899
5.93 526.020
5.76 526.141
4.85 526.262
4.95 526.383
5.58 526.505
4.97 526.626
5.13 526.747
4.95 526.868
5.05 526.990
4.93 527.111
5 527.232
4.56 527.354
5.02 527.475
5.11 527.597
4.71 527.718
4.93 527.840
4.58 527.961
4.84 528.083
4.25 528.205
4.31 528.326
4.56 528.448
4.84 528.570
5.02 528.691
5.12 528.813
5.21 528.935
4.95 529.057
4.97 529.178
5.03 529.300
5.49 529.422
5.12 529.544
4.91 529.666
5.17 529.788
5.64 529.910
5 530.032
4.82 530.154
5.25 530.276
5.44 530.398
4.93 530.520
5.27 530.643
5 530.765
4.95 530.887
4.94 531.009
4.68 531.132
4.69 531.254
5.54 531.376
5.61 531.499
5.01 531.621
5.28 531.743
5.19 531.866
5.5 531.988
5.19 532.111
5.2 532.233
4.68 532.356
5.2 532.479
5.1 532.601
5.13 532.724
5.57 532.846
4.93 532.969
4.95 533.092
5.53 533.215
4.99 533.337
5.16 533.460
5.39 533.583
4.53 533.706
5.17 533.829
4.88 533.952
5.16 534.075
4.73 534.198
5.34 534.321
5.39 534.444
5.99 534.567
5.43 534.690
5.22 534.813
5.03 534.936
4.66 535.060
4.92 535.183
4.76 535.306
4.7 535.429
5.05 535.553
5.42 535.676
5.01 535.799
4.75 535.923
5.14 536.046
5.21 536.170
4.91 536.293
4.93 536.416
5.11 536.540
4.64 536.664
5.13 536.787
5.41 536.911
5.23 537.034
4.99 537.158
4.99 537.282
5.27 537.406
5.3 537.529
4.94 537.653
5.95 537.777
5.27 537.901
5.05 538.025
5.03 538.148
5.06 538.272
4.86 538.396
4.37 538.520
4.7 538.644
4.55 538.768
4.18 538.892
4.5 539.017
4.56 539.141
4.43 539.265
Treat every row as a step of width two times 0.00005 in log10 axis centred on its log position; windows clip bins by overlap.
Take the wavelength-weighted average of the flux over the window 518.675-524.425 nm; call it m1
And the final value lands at 4.71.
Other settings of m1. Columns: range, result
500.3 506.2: 4.52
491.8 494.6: 4.17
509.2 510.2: 4.58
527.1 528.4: 4.74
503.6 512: 4.69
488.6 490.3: 4.05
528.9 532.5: 5.13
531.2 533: 5.2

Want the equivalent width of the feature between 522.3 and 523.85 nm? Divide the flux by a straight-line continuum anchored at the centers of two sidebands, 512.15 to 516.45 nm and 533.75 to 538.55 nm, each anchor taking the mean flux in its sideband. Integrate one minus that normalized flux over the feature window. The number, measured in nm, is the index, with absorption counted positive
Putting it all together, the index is 0.02 nm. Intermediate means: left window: 4.87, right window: 5.09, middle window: 4.91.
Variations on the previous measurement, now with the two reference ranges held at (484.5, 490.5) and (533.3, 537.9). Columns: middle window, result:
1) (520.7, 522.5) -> 0.079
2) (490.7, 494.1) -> -0.223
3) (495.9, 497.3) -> -0.161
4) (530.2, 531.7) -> -0.039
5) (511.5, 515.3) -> -0.399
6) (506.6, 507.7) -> -0.130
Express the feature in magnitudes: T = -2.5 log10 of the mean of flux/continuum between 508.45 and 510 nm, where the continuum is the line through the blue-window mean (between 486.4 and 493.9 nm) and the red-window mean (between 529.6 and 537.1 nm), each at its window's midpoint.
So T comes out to -0.02 mag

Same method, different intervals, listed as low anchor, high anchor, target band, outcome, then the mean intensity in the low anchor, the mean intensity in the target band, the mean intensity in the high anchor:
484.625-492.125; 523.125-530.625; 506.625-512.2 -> -0.074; 3.85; 4.79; 4.99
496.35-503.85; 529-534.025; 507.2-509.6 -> 0.030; 4.54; 4.57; 5.12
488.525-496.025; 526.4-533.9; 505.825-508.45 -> -0.037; 4.11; 4.63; 5.04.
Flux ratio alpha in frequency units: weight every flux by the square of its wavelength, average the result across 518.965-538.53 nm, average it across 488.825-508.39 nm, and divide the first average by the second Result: 1.3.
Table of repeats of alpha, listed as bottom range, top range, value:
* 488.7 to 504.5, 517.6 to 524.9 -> 1.19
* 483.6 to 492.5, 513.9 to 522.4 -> 1.35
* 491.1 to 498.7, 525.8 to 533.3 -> 1.36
